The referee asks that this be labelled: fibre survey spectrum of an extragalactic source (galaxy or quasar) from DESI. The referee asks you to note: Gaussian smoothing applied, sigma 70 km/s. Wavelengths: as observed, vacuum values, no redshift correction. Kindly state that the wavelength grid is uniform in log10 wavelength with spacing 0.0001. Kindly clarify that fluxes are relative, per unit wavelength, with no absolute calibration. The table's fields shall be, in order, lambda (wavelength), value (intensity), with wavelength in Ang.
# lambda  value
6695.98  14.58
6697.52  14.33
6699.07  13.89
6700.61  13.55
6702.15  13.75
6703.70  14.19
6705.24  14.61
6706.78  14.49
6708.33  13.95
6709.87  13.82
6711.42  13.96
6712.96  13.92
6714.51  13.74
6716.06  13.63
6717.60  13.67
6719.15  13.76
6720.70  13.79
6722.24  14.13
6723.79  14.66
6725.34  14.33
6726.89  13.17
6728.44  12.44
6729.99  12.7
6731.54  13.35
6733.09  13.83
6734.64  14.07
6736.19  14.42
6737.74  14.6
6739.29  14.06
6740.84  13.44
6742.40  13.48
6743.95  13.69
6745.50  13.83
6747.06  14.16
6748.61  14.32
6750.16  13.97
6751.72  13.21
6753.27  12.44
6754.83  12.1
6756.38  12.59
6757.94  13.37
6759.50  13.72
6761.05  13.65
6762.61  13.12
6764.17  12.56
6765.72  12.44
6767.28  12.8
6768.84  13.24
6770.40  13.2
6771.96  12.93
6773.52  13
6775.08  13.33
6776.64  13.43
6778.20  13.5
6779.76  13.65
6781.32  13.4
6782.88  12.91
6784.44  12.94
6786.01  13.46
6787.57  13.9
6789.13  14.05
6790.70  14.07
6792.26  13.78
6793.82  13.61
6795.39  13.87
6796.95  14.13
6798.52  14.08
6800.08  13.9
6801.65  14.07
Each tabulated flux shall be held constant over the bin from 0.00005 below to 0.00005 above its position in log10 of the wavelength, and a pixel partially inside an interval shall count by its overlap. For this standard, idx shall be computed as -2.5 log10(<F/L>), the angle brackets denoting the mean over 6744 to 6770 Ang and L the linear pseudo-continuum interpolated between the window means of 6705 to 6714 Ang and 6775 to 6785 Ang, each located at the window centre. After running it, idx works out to 0.03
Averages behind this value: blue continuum 14.1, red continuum 13.3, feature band 13.2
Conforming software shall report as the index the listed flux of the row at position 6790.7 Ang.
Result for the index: 14.07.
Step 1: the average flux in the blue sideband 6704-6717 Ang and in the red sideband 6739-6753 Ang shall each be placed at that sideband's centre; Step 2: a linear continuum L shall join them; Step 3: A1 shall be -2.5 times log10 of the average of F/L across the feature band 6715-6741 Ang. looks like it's 0.008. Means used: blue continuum 14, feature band 13.8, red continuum 13.7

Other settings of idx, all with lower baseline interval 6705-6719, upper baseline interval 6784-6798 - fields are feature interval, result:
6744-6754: 0.02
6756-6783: 0.05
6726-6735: 0.05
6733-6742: -0.01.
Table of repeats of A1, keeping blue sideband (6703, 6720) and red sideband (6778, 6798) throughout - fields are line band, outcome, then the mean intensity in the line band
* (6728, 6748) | 0.01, 13.7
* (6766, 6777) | 0.05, 13.1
